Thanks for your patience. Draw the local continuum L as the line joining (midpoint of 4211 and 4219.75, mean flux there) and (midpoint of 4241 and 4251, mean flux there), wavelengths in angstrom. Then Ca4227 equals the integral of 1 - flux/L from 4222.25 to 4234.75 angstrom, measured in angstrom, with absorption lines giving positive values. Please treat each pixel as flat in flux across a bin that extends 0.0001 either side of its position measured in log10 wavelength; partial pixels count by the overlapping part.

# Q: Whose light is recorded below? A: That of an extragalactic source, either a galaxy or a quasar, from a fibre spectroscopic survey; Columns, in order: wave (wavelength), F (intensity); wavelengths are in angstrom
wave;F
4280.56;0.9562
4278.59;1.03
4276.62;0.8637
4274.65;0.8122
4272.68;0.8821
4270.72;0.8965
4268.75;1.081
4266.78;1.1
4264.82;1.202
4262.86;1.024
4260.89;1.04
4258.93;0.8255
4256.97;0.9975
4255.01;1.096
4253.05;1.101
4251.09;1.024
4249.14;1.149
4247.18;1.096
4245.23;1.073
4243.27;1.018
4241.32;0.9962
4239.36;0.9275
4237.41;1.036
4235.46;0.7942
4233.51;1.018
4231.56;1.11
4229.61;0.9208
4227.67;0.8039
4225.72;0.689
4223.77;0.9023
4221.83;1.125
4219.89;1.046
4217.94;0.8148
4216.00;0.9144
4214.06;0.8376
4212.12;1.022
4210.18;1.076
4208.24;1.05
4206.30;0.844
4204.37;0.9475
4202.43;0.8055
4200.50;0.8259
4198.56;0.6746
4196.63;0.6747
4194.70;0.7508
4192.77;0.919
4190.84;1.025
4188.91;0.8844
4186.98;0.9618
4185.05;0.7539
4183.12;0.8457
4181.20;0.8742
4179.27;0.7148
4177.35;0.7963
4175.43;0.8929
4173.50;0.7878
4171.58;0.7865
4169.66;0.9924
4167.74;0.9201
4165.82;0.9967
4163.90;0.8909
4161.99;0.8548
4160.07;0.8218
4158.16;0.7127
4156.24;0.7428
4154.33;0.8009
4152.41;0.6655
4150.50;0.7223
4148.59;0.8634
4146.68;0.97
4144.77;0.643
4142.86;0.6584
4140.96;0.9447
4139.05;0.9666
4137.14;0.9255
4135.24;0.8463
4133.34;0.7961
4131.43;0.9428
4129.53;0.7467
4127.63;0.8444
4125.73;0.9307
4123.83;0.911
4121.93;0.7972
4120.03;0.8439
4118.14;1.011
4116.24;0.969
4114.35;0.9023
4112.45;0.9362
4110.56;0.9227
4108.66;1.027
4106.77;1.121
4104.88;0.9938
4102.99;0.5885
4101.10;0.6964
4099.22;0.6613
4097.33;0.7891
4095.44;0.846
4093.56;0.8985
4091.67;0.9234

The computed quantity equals 0.8 angstrom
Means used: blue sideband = 0.914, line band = 0.915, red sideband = 1.07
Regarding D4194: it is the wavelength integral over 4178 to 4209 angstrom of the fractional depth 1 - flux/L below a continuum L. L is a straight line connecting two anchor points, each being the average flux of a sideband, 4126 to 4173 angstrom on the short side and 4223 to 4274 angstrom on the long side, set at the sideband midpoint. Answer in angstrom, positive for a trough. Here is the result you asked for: 2.1 angstrom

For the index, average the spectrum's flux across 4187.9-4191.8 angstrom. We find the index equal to 0.954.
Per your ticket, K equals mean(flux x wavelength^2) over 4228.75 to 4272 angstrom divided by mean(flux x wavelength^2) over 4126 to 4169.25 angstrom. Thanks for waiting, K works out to 1.3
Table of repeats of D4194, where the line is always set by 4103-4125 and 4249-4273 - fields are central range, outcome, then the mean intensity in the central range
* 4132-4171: 4.9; 0.837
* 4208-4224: 0.4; 0.977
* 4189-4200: 1.9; 0.816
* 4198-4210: 1.4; 0.878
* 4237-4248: 0.0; 1.02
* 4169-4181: 1.8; 0.827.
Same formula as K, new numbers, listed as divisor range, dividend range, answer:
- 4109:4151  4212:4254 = 1.17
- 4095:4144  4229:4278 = 1.23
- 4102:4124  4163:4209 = 0.97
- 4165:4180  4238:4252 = 1.25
